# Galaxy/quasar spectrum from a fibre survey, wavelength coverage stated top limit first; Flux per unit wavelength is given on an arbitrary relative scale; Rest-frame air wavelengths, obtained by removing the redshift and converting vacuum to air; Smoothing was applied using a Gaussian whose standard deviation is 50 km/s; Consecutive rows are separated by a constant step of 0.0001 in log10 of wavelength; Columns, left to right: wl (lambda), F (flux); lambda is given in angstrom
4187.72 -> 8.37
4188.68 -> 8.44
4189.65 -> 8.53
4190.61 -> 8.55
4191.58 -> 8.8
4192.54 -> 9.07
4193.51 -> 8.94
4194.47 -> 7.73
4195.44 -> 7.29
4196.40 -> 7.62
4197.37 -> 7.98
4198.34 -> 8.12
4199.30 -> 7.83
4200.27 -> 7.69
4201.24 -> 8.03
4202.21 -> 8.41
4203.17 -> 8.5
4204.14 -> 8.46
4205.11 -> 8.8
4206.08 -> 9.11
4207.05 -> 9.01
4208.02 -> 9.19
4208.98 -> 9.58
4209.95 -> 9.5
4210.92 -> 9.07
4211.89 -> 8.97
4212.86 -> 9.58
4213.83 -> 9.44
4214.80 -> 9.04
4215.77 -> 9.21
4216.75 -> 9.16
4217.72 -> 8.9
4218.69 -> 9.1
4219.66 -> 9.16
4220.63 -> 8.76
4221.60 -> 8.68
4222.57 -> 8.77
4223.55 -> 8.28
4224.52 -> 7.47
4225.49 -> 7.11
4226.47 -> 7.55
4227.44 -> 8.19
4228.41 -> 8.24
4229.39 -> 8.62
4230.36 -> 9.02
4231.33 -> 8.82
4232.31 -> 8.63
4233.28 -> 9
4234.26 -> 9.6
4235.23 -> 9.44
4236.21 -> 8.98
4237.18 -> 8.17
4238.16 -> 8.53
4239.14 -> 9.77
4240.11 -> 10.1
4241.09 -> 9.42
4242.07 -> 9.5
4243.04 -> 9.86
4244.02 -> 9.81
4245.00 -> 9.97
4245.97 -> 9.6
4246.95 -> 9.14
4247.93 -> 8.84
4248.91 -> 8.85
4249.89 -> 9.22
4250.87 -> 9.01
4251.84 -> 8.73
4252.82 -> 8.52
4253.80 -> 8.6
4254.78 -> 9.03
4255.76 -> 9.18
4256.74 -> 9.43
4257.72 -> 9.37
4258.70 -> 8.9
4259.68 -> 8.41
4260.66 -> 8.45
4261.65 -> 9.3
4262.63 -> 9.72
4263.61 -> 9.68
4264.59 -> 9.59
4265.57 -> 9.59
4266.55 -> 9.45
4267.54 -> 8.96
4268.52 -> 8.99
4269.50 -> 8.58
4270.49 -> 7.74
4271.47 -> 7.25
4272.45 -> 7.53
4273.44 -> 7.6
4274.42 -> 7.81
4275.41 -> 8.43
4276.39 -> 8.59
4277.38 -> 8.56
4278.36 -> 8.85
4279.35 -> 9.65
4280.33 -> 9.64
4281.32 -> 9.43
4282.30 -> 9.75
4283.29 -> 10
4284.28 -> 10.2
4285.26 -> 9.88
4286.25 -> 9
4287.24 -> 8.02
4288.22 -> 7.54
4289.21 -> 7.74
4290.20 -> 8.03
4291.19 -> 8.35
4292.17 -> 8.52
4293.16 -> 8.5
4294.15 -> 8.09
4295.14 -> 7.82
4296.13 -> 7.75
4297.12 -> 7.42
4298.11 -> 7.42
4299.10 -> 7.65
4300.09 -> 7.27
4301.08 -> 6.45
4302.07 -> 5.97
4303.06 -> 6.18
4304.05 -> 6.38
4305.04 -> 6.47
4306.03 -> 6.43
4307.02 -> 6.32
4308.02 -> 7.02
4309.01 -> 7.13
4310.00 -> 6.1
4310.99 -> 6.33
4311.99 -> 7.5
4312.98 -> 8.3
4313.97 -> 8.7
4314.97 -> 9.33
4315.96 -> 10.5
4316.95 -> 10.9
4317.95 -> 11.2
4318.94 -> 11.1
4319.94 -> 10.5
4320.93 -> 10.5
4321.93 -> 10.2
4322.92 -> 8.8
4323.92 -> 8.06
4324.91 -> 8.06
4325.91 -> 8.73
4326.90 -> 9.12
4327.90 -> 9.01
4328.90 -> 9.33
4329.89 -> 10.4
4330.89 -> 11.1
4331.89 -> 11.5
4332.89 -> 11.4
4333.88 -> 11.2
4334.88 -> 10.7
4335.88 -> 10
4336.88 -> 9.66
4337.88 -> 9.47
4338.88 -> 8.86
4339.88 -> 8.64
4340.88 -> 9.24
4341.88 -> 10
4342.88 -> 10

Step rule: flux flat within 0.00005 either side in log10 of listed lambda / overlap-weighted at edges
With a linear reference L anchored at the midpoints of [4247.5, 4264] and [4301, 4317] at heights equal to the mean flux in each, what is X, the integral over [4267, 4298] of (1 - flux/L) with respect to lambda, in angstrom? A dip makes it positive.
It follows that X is -1.3 angstrom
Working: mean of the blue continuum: 9.01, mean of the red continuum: 7.34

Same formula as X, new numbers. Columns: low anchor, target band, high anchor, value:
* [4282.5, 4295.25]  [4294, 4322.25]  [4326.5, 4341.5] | 3.7 angstrom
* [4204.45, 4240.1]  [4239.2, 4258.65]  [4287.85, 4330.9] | -1.3 angstrom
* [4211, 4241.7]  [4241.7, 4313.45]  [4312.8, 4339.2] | 7.4 angstrom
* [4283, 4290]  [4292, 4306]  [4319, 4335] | 3.0 angstrom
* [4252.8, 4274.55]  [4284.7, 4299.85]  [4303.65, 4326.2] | 0.9 angstrom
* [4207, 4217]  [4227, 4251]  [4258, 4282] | -0.3 angstrom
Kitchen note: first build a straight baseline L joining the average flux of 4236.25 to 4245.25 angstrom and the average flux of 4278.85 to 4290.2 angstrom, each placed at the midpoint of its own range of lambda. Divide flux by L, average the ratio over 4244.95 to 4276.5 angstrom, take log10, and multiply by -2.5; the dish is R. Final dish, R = 0.05 mag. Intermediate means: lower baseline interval 9.42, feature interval 8.84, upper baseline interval 9.12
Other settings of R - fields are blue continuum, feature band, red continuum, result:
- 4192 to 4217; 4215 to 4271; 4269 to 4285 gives -0.03 mag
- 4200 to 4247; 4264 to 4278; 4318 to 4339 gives 0.11 mag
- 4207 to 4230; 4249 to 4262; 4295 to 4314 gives -0.12 mag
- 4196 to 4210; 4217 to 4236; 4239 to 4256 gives 0.04 mag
